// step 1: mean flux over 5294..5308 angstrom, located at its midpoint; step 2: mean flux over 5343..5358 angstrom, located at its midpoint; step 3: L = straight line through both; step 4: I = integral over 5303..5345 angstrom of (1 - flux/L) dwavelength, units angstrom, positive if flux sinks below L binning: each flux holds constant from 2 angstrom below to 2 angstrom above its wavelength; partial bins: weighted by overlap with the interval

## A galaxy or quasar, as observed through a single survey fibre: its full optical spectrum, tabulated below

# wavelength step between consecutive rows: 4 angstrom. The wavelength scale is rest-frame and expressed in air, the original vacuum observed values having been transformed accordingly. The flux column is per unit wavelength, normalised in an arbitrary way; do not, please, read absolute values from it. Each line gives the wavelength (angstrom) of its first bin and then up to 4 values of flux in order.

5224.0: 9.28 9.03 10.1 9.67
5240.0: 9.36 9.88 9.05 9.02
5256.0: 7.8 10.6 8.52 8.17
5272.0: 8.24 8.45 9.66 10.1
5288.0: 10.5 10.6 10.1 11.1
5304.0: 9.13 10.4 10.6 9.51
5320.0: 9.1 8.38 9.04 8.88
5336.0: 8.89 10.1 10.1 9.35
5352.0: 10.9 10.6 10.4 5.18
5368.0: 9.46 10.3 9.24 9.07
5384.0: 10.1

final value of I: 3.03 angstrom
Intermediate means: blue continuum 10.2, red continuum 10.2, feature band 9.46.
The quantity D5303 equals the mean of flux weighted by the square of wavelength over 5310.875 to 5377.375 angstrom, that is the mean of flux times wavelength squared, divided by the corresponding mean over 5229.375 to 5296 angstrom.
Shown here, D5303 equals 1.0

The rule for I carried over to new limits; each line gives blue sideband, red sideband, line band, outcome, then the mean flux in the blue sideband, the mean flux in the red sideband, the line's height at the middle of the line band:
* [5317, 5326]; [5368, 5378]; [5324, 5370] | -0.3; 8.83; 9.71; 9.26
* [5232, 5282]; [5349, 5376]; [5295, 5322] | -2.1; 9.08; 9.45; 9.26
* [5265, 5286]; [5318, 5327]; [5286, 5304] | -3.2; 8.9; 8.77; 8.85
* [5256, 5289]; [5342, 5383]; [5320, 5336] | 0.9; 9.15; 9.48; 9.35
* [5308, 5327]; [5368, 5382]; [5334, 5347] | -0.2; 9.48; 9.53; 9.5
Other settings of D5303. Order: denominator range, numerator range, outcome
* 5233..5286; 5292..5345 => 1.08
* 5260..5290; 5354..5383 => 1.04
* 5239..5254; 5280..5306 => 1.11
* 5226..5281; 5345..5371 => 1.07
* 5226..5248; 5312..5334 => 0.99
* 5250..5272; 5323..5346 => 1.09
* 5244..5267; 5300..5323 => 1.11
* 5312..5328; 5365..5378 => 1.03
